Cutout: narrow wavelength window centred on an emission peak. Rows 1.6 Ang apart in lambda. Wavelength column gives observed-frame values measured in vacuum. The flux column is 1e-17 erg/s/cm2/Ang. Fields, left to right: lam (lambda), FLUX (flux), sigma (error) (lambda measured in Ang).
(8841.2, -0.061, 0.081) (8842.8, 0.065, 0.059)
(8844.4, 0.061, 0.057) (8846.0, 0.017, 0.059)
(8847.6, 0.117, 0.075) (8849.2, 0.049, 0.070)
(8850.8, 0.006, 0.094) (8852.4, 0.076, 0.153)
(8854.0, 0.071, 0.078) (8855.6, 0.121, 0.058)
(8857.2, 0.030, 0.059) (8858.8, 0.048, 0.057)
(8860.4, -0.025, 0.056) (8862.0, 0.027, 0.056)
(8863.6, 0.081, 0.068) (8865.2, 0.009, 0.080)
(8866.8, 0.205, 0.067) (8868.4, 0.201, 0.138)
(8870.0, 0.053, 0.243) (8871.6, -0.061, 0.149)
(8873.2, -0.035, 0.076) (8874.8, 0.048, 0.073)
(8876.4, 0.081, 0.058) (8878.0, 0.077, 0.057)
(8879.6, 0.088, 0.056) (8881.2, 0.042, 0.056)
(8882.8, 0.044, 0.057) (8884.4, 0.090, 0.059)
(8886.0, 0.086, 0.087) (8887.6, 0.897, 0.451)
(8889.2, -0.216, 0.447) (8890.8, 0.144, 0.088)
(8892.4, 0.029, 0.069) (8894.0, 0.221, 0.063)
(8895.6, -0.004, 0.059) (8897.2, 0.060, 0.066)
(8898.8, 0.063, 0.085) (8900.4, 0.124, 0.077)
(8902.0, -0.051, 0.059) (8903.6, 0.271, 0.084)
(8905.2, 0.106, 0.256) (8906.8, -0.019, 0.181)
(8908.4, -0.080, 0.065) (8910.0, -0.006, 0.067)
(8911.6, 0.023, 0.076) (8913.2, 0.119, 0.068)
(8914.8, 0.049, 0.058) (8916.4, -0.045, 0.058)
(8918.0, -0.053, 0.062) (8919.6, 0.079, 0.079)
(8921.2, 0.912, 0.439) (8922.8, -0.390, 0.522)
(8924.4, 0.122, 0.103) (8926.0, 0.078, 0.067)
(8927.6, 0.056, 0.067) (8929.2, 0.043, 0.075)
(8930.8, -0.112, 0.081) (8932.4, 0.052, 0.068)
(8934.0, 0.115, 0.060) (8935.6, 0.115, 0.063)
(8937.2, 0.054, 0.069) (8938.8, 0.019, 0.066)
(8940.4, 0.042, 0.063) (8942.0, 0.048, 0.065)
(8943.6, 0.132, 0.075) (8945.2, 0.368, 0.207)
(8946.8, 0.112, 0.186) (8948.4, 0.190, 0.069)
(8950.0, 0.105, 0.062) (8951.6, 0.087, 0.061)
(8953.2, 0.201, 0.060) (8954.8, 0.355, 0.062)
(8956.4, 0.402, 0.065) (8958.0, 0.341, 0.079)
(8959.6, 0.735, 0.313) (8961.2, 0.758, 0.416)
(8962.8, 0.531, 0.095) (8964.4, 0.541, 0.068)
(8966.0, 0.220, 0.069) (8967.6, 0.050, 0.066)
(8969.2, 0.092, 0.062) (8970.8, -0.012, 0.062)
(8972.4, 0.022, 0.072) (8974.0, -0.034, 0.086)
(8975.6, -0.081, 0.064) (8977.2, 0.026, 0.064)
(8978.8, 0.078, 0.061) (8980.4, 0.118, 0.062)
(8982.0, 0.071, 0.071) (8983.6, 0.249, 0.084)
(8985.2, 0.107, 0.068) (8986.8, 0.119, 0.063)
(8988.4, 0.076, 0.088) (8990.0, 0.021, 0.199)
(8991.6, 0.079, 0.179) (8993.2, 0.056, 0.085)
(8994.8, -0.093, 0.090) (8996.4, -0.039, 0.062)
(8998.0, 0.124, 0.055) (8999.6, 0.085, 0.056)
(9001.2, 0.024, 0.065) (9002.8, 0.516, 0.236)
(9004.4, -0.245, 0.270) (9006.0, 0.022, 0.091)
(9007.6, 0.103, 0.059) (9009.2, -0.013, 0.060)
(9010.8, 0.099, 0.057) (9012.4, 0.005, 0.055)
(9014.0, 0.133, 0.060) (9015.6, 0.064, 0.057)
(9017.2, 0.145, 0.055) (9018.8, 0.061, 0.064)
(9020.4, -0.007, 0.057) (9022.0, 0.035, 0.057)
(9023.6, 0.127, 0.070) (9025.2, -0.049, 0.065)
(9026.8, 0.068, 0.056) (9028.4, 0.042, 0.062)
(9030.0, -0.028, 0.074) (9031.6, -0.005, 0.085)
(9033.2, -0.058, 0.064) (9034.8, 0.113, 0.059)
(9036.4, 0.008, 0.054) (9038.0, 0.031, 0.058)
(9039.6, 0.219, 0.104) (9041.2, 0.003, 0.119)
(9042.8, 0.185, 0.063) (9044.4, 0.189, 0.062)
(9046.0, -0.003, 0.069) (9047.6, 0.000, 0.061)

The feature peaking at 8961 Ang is [O II] 3727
